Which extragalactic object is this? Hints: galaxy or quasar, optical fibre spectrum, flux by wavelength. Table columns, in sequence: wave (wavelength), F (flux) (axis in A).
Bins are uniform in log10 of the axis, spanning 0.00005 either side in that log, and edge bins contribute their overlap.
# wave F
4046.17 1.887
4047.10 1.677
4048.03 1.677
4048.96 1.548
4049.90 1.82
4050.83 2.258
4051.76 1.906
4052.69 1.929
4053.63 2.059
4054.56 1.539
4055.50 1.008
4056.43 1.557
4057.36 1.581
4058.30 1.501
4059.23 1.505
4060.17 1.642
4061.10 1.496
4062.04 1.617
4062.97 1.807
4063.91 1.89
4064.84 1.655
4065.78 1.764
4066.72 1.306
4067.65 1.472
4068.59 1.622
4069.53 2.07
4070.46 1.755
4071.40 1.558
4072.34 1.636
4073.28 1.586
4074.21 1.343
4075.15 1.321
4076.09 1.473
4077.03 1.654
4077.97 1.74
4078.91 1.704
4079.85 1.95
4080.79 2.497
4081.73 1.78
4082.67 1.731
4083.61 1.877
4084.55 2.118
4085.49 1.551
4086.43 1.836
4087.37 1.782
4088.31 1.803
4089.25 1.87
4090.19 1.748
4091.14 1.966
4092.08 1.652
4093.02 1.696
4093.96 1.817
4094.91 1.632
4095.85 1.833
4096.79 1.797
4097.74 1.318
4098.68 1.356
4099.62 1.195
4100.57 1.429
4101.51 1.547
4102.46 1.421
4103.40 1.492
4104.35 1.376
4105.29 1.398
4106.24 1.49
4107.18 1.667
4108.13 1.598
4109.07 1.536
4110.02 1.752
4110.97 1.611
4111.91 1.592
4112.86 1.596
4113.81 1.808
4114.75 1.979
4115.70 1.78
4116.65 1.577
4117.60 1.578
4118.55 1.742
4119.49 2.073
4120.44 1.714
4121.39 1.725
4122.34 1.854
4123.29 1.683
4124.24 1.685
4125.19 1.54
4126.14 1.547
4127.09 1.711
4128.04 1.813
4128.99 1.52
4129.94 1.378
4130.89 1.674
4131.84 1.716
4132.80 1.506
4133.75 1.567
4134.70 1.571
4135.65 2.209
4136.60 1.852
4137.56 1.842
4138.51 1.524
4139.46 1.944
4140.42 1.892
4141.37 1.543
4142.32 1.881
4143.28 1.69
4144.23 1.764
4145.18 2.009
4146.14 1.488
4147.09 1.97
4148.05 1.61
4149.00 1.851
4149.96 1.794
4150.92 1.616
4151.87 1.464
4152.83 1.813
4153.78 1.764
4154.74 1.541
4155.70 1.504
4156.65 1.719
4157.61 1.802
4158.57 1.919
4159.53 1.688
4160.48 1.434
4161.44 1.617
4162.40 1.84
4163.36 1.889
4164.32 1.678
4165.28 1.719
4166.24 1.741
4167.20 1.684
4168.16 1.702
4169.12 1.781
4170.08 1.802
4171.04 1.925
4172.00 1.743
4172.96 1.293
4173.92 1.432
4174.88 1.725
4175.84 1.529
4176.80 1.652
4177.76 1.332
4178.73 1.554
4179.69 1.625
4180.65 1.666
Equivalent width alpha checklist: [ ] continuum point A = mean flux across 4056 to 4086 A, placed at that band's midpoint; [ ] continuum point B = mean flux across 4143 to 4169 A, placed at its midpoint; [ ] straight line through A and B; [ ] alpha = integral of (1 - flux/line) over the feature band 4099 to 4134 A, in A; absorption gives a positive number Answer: 1.7 A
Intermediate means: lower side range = 1.68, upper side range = 1.72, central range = 1.62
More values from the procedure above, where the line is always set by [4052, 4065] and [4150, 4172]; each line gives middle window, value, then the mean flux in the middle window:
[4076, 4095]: -1.8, 1.81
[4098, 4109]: 1.4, 1.45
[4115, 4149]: -0.7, 1.72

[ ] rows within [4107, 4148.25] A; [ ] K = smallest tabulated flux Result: 1.378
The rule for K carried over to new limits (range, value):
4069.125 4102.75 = 1.195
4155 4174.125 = 1.293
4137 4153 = 1.464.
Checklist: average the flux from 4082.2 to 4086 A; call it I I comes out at 1.82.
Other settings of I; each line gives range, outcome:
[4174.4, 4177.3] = 1.64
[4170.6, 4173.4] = 1.66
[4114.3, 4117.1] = 1.78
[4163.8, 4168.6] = 1.7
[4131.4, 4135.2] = 1.59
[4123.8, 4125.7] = 1.61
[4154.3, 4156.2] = 1.53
